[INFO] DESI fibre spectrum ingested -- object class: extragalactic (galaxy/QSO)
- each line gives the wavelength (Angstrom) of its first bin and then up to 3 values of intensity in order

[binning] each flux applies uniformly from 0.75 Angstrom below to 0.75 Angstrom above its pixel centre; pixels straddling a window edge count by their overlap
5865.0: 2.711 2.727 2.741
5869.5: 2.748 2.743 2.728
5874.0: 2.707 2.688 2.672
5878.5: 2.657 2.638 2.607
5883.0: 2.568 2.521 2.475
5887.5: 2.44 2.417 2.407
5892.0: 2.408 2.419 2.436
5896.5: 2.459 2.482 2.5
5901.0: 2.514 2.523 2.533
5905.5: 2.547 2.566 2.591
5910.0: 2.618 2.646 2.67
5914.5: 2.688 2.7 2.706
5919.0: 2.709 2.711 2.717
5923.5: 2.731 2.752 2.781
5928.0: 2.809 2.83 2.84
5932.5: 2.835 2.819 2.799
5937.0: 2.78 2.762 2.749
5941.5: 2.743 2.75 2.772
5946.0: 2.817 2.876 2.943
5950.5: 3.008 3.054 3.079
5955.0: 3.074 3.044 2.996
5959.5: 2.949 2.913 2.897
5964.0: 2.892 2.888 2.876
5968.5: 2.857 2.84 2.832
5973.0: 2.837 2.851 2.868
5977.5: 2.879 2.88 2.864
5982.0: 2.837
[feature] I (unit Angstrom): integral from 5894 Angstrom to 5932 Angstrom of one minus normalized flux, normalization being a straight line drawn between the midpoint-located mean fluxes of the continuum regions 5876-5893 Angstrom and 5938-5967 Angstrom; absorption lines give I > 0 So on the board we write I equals 0.65 Angstrom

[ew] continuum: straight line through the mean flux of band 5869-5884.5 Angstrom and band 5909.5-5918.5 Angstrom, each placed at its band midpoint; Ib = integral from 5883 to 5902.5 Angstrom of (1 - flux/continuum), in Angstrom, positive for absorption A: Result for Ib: 1.5 Angstrom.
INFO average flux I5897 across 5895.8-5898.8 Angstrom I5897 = 2.47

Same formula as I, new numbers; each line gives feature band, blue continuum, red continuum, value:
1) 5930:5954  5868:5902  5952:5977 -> -0.2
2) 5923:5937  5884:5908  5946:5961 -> -0.1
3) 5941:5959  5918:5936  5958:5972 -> -0.6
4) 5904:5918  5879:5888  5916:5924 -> 0.2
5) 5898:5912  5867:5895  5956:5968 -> 0.7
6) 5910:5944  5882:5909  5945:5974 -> -0.6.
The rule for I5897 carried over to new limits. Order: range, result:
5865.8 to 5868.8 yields 2.73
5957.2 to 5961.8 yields 2.95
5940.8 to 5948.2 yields 2.79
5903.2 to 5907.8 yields 2.55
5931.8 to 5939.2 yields 2.8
